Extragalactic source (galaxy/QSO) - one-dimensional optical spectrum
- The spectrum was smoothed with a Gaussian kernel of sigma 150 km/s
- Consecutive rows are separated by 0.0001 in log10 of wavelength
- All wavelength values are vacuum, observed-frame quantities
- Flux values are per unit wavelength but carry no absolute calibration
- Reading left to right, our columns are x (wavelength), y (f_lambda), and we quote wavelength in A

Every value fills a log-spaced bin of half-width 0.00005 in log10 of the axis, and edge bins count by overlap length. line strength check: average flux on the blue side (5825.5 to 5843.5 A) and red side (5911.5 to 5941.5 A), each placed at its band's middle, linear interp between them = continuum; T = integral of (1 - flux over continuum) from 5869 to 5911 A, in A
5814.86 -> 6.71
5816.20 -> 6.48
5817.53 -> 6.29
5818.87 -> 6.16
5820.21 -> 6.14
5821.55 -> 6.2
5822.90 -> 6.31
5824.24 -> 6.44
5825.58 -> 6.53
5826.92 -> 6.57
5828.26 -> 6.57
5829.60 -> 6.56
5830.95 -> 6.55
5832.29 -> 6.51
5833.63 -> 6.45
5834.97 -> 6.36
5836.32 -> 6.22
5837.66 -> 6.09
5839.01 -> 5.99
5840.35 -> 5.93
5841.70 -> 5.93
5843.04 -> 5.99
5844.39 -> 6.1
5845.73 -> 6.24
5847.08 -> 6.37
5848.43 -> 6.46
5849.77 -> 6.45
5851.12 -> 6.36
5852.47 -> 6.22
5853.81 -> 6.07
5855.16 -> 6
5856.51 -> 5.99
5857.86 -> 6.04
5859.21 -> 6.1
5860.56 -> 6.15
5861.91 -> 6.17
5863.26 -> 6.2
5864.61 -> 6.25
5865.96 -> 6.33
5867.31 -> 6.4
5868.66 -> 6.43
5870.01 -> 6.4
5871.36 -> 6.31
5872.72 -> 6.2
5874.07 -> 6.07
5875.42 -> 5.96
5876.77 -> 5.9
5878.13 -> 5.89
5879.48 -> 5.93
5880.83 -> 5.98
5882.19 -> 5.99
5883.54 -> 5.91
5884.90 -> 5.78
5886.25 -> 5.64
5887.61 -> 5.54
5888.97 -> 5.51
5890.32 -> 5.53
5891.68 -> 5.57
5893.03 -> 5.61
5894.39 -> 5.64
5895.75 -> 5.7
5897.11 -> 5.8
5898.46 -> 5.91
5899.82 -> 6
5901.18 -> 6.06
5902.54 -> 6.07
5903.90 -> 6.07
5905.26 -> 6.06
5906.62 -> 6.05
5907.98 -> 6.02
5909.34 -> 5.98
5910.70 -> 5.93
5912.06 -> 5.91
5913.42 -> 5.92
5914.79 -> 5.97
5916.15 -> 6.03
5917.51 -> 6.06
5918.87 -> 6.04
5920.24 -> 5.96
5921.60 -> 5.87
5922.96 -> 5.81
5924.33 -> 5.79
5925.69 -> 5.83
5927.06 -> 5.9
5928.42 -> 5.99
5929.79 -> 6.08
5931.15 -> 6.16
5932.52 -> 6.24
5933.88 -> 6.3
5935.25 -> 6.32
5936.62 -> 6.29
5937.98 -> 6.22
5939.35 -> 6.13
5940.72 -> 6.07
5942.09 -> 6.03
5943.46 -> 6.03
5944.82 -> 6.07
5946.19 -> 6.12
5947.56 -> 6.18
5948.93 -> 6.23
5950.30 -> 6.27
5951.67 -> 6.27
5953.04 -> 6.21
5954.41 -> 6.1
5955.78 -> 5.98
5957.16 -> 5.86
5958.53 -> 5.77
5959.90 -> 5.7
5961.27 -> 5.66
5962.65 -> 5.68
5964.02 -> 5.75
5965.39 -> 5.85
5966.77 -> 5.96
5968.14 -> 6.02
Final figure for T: 1.6 A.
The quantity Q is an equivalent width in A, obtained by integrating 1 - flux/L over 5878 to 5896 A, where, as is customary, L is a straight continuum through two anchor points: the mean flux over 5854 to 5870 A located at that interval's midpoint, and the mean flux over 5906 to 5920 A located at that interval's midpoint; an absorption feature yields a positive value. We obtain 1.1 A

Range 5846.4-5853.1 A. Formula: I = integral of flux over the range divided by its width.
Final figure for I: 6.37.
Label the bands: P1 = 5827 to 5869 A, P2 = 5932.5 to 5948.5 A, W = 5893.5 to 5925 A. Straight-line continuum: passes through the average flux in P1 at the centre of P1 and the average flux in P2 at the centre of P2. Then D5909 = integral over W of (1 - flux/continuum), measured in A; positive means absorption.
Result 1.3 A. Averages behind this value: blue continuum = 6.24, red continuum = 6.17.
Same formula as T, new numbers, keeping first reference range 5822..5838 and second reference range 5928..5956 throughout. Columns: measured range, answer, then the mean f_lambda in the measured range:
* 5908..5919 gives 0.4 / 5.98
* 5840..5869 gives 0.8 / 6.19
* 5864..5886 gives 0.8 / 6.1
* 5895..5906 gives 0.5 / 5.96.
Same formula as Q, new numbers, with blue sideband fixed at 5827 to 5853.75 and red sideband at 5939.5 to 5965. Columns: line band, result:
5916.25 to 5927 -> 0.3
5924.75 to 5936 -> -0.1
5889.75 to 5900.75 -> 0.7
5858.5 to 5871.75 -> -0.1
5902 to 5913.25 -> 0.2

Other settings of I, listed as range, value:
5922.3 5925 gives 5.79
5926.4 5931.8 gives 6.04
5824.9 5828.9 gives 6.56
